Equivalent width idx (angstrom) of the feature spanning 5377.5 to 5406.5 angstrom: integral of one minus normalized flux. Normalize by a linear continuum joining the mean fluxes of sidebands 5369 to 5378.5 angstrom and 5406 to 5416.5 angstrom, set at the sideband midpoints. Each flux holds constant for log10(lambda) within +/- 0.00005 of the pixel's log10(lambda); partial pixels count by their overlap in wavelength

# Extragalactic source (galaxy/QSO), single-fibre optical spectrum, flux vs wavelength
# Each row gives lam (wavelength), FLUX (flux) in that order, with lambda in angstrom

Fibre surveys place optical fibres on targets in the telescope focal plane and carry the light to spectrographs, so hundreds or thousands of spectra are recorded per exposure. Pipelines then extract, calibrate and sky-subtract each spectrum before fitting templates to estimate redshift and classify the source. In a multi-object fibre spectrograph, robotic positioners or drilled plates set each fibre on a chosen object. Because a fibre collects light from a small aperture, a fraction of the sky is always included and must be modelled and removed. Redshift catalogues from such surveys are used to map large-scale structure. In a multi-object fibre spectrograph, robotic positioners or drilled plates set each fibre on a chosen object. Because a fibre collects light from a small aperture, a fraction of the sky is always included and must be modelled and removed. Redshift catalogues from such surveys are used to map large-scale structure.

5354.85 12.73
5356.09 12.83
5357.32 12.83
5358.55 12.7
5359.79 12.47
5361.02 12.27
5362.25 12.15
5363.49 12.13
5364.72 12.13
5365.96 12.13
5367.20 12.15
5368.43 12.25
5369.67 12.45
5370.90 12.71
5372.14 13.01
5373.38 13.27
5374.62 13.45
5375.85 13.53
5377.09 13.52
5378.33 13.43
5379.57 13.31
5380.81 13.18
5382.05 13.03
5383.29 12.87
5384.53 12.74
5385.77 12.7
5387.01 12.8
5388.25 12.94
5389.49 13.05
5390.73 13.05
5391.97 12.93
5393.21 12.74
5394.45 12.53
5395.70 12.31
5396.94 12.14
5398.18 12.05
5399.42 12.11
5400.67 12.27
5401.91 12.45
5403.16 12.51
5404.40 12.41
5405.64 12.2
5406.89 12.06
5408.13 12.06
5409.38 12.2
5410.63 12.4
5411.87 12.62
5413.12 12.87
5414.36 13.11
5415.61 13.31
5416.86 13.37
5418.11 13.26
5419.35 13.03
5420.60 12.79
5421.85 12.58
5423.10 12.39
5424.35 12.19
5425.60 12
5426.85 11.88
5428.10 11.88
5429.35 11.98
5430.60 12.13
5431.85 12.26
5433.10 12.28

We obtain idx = 0.4 angstrom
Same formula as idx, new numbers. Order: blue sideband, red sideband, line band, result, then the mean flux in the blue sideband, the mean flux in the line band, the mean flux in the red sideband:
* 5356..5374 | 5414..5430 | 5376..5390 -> -0.6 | 12.5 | 13.1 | 12.6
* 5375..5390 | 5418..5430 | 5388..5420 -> 0.3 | 13.1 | 12.6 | 12.4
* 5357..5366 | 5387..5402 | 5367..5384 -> -0.8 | 12.4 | 13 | 12.6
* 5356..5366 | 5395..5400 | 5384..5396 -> -0.6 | 12.4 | 12.8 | 12.2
